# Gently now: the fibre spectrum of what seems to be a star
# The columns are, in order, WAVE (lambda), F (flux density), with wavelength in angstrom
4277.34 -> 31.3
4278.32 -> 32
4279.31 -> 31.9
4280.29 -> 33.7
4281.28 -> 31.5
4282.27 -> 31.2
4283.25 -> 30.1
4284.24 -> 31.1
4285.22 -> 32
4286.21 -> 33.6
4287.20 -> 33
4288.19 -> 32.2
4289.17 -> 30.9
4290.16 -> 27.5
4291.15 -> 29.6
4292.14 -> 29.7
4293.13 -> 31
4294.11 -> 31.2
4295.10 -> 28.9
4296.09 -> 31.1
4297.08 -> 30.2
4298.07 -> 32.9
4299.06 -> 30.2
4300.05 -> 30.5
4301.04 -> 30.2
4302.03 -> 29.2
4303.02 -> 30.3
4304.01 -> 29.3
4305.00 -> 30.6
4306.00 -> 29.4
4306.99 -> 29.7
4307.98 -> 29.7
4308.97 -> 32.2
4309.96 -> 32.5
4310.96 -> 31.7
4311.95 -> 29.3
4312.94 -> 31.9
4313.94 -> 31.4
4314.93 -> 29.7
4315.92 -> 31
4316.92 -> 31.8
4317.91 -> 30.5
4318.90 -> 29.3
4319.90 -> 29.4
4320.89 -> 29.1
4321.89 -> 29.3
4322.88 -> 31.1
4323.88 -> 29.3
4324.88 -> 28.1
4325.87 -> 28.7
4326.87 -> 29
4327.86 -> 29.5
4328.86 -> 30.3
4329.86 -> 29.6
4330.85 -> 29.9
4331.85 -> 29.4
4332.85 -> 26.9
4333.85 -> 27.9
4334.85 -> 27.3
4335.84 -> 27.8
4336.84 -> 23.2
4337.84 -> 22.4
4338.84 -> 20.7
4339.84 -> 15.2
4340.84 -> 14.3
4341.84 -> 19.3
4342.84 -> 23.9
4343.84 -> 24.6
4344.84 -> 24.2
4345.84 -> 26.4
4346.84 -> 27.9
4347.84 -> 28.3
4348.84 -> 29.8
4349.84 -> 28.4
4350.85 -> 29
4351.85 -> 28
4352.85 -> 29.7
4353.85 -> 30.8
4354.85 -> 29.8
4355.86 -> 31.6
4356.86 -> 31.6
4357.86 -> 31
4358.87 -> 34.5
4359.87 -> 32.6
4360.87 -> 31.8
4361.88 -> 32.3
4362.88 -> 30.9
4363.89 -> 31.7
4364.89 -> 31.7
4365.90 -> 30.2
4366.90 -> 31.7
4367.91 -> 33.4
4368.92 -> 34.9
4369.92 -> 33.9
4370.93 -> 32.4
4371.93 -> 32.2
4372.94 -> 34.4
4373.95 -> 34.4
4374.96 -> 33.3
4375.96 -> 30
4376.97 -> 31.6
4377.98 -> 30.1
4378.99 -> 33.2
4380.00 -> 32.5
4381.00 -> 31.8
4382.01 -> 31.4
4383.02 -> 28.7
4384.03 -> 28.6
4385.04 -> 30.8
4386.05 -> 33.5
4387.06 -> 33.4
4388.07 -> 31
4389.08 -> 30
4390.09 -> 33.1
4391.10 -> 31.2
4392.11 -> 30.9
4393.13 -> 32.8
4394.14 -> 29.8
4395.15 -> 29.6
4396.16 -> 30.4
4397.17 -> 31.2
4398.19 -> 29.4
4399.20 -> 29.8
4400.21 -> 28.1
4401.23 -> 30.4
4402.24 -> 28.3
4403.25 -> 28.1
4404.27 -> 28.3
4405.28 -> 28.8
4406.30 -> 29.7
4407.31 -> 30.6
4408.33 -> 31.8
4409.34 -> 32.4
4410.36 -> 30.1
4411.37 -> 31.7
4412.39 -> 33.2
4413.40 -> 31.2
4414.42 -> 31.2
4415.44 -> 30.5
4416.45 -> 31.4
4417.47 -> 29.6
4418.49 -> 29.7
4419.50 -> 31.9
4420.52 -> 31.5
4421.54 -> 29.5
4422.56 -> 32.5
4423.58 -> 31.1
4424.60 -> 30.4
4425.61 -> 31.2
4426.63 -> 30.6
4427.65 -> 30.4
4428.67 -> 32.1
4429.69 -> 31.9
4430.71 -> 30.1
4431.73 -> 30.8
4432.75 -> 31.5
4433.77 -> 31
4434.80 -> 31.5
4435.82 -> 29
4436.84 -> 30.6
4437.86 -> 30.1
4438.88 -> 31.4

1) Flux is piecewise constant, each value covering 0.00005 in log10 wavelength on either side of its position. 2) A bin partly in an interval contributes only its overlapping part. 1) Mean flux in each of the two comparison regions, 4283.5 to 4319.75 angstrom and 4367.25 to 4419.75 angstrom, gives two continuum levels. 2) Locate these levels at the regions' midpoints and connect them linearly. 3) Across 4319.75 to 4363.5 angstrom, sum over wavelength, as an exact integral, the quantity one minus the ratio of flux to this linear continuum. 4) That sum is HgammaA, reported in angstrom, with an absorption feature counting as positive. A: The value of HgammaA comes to 4.3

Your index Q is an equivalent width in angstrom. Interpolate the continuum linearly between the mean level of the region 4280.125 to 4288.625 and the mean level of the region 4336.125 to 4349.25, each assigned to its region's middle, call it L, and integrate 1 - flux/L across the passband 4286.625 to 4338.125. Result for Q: -4.0 angstrom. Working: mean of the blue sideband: 31.9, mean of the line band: 29.8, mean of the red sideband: 23.1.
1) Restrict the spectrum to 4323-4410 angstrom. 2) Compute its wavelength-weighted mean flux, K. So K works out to 29.6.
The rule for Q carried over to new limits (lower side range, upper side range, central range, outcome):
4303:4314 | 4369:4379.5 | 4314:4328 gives 0.6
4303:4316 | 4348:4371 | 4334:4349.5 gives 3.6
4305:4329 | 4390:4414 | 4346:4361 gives 0.0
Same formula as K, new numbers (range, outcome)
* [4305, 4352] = 27.9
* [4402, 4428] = 30.6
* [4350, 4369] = 31.3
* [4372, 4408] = 30.8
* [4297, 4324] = 30.4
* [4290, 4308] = 30.1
